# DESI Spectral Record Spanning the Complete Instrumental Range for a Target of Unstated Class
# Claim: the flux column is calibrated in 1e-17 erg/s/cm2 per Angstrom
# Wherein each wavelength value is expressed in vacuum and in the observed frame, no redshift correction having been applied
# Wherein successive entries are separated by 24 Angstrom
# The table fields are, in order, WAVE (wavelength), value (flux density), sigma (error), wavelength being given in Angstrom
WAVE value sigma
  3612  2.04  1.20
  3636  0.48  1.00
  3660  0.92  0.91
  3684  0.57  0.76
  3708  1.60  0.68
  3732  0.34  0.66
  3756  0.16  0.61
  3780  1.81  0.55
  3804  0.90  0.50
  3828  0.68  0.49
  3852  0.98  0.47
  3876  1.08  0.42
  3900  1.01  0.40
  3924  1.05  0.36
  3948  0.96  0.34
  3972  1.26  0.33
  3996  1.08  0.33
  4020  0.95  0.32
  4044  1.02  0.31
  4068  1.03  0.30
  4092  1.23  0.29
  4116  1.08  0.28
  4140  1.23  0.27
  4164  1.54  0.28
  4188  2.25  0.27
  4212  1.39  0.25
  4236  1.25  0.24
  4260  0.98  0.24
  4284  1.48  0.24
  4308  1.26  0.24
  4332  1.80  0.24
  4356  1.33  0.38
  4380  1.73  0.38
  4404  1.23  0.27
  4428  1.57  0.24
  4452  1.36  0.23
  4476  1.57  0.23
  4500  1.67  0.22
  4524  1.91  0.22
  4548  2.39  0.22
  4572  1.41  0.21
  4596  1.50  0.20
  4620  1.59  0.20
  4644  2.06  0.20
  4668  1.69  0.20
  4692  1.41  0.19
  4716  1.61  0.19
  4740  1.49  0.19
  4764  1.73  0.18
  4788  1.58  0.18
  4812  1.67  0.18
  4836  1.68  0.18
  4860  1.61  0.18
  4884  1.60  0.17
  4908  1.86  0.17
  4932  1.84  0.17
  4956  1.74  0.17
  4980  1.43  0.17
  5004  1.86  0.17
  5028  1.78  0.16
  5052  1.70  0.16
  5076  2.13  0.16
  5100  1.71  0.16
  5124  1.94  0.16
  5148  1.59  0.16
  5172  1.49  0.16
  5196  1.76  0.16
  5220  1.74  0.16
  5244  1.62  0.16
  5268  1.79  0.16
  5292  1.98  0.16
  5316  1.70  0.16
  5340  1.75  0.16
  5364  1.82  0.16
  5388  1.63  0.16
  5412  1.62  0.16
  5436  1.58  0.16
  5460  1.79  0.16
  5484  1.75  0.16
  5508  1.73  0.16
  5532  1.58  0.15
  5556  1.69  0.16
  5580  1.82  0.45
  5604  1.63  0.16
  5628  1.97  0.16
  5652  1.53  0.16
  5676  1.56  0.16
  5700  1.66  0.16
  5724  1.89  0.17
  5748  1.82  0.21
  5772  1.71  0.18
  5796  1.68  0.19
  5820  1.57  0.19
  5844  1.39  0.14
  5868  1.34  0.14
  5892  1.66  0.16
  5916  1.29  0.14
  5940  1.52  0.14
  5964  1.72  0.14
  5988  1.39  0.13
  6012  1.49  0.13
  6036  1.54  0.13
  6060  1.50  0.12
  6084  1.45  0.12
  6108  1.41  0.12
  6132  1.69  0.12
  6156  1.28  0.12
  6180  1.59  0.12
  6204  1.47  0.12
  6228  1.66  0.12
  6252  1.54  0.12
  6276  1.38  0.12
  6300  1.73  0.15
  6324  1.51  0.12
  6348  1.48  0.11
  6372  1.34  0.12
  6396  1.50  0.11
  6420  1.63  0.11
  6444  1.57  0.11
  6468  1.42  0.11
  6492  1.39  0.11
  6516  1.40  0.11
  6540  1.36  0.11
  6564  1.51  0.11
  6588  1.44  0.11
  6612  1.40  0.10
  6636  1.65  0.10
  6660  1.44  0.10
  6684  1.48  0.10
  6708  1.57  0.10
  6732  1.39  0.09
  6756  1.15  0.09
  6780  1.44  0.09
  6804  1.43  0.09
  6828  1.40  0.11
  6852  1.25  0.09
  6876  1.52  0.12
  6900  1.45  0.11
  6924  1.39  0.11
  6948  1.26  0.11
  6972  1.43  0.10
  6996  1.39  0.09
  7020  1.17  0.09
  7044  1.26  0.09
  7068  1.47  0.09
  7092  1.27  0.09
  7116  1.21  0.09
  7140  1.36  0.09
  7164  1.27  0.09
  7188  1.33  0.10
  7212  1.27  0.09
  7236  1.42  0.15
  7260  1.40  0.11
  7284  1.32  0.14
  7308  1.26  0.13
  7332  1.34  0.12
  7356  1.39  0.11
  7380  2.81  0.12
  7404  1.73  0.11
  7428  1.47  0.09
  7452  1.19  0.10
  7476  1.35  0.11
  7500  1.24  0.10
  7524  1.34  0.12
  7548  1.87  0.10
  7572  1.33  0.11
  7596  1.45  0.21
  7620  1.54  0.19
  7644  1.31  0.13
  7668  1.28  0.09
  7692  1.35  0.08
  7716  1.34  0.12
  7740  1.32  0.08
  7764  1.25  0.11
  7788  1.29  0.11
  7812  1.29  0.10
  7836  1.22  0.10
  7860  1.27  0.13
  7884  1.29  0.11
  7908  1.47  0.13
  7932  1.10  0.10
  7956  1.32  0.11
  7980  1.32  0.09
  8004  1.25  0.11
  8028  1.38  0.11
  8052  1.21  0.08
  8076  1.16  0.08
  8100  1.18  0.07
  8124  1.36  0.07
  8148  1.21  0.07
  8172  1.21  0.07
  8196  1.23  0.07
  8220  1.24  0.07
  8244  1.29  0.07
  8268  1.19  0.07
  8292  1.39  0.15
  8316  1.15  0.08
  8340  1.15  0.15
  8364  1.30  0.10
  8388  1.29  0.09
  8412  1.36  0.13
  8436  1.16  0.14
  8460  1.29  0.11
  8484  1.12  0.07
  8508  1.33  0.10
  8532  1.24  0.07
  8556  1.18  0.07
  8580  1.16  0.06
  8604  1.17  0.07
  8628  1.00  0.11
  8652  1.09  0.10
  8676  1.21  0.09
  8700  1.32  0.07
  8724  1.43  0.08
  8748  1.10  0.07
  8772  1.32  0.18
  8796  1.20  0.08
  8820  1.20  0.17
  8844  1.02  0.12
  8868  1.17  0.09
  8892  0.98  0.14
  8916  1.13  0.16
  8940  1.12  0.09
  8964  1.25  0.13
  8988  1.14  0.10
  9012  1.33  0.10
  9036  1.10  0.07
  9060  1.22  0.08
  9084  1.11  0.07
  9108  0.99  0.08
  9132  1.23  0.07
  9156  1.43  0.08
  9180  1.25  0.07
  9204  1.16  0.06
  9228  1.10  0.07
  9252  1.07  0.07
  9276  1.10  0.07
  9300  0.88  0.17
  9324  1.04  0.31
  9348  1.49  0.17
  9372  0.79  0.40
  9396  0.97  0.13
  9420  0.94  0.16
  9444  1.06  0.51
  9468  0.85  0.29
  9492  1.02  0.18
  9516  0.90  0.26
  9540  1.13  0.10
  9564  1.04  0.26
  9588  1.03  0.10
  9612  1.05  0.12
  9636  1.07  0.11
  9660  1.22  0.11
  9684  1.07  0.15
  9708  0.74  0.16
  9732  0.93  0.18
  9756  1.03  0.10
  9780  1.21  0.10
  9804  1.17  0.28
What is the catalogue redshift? 0.12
